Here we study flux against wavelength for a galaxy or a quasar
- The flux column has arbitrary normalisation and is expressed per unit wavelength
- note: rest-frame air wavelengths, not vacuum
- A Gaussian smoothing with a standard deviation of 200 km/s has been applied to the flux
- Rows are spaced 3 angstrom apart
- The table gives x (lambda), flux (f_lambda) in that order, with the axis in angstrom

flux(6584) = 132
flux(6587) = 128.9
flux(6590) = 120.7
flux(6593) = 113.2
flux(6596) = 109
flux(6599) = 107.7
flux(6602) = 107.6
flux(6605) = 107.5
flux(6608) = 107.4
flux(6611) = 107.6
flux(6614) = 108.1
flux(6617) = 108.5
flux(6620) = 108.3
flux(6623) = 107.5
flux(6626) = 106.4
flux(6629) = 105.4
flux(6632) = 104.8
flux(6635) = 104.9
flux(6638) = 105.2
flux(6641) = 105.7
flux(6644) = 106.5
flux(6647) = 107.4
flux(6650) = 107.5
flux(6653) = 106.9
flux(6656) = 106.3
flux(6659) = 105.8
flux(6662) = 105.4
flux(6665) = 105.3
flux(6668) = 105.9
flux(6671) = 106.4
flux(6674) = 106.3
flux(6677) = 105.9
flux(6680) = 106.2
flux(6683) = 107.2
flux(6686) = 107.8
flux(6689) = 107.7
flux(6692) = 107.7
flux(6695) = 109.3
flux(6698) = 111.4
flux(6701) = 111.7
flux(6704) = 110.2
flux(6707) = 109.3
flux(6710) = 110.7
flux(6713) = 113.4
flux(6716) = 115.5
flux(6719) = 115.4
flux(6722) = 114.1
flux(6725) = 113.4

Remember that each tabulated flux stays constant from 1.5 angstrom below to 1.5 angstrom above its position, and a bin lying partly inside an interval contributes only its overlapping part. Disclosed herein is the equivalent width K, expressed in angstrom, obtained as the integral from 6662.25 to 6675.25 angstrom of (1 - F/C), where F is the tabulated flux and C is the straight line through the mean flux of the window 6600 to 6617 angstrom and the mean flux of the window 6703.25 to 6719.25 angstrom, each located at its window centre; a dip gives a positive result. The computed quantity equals 0.53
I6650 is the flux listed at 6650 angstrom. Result 107.5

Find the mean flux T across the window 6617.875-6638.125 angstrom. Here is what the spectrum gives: 106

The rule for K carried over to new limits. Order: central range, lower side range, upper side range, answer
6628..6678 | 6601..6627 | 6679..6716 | 1.2 angstrom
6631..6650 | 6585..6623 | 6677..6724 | 0.9 angstrom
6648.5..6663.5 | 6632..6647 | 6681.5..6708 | 0.0 angstrom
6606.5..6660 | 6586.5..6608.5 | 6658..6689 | 1.3 angstrom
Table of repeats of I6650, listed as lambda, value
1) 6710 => 110.7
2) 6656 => 106.3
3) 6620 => 108.3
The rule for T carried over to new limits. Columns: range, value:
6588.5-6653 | 108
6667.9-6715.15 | 109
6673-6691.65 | 107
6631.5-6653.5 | 106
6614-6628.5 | 108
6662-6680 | 106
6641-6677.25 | 106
